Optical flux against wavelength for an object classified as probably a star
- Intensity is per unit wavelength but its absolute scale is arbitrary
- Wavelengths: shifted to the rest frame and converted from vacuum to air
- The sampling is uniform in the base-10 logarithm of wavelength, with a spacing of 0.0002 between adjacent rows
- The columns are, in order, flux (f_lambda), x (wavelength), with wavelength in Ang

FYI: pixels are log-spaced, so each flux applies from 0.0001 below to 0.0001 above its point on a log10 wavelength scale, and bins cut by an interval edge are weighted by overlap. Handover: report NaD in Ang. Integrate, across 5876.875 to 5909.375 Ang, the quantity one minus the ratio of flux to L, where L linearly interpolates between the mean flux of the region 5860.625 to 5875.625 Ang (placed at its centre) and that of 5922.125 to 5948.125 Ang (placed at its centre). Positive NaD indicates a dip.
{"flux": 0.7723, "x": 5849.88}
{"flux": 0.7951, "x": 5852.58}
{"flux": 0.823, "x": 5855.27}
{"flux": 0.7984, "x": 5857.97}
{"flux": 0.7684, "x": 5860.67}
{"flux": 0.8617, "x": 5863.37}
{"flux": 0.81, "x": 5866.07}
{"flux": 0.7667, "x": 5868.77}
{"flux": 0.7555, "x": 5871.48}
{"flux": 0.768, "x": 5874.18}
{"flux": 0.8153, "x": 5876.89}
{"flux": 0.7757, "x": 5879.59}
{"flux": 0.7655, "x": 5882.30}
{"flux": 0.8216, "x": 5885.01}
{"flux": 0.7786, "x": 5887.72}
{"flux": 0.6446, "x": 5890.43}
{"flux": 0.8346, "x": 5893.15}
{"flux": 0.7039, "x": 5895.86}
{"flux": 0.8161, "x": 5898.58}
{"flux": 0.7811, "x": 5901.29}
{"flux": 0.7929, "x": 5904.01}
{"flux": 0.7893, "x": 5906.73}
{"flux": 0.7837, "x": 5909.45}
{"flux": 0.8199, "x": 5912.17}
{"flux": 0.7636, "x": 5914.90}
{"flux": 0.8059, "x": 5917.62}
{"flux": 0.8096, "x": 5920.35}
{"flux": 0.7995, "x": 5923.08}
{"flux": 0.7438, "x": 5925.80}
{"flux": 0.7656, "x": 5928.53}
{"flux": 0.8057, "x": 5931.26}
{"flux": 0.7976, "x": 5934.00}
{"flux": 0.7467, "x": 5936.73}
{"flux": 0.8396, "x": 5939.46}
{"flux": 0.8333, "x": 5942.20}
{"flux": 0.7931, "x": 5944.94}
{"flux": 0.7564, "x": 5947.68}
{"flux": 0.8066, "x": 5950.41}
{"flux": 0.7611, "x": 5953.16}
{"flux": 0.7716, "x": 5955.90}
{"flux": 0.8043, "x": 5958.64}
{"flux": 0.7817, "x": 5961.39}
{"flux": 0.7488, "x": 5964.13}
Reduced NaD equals 0.6 Ang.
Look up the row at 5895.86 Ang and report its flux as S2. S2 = 0.7039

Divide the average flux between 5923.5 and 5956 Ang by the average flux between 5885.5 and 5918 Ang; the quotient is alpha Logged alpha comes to 1.0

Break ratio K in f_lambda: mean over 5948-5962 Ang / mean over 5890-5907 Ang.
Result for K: 1.02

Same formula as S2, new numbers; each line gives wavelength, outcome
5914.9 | 0.7636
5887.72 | 0.7786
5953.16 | 0.7611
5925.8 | 0.7438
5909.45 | 0.7837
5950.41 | 0.8066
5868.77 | 0.7667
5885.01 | 0.8216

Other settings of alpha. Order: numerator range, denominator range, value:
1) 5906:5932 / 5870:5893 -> 1.03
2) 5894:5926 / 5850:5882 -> 0.99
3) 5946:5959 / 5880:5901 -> 1.01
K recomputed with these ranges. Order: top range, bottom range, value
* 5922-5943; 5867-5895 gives 1.02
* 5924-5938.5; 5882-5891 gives 1.02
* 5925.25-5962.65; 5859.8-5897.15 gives 1.01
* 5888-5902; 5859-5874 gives 0.96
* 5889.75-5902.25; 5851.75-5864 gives 0.94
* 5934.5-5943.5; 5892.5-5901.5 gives 1.03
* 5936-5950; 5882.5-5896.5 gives 1.05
